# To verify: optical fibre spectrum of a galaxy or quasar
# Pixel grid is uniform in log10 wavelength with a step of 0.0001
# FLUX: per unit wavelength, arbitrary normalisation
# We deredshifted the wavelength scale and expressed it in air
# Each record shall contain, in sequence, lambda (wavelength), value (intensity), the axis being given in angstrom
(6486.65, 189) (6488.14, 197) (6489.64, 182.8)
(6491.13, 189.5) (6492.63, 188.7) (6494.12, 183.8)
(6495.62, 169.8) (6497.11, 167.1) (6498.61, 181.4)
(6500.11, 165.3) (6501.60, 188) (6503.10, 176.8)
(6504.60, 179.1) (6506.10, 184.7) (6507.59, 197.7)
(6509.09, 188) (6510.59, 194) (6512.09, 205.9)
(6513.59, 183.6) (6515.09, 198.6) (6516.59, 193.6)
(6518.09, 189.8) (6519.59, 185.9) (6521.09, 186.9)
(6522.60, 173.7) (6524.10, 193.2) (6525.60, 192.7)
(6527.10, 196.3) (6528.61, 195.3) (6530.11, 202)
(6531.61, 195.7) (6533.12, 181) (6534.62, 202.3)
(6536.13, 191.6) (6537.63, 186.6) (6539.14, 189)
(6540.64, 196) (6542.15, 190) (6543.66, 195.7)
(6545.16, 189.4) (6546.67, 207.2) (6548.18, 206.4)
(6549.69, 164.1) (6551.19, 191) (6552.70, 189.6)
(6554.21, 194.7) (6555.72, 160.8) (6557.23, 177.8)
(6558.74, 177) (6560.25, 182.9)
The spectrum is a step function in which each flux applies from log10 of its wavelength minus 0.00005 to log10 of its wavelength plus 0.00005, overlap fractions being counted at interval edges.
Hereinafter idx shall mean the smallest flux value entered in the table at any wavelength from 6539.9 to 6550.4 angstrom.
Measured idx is 164.1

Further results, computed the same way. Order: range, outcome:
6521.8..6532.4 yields 173.7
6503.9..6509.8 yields 179.1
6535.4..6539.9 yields 186.6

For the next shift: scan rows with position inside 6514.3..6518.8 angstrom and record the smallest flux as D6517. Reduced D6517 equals 189.8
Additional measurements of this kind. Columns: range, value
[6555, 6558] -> 160.8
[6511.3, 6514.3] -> 183.6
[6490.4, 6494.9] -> 183.8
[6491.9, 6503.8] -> 165.3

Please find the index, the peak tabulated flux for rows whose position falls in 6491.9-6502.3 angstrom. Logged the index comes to 188.7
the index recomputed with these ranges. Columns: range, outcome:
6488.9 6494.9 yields 189.5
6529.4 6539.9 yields 202.3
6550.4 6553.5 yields 191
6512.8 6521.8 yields 198.6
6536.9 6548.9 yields 207.2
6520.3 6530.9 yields 202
